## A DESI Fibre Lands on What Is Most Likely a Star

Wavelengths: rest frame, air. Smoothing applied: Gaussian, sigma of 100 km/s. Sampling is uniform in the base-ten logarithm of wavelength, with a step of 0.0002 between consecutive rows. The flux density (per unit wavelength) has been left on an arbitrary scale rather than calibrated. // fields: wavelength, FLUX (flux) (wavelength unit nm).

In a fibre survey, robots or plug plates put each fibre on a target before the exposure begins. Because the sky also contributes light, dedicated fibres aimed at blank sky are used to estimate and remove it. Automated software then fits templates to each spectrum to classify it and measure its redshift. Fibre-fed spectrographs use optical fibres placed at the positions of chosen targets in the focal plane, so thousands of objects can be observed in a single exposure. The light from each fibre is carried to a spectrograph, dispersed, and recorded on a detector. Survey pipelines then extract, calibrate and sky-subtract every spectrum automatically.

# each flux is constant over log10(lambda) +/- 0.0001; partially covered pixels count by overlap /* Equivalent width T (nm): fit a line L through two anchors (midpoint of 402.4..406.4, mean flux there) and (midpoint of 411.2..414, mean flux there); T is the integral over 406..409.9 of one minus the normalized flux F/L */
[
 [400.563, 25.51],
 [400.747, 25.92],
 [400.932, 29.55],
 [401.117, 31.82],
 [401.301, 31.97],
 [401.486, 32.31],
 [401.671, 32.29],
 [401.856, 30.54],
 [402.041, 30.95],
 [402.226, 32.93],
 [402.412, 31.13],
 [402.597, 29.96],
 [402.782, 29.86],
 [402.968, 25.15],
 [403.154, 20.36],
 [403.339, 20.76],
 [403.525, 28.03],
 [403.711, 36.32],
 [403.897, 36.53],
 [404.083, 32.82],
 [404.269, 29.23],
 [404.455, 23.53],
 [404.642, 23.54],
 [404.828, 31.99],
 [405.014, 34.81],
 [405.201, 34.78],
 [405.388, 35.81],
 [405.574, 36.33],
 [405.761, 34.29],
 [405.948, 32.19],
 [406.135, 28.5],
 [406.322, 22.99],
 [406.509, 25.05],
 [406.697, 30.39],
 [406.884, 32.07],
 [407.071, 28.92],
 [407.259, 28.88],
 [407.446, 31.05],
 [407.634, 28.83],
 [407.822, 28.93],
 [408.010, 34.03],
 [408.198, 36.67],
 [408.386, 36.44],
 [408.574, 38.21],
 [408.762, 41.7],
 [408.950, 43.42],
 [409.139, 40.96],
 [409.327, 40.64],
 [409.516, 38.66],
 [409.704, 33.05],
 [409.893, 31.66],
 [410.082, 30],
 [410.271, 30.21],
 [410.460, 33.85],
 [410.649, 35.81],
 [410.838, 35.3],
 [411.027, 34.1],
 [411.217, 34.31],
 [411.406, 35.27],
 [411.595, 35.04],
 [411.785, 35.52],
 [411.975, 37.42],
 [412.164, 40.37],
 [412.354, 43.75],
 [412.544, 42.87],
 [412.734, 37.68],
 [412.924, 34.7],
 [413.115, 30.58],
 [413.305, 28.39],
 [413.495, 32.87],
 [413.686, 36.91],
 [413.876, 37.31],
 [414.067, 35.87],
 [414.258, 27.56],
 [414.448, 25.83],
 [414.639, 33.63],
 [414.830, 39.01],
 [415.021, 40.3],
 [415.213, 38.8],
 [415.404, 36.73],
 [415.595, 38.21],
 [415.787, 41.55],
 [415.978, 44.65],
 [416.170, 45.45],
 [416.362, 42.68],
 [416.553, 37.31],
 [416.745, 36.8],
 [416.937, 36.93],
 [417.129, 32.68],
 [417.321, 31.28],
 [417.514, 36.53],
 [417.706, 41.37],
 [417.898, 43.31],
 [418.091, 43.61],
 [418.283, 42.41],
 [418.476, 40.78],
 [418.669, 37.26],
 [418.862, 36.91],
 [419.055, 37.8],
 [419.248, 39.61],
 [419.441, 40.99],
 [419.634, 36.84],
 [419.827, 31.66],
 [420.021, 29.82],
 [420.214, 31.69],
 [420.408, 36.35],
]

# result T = -0.08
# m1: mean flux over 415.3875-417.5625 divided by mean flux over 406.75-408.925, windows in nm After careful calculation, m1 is 1.15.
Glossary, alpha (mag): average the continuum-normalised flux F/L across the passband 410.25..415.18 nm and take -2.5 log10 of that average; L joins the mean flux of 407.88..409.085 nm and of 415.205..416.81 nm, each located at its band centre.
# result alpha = 0.12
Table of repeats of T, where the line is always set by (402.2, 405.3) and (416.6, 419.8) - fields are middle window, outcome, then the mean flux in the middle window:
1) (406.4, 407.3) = 0.068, 29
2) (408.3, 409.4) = -0.259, 40.3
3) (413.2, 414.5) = 0.121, 32.3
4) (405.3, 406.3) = -0.065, 32.7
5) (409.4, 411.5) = -0.023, 33.9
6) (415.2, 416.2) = -0.109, 40.8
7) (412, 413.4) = -0.082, 36.9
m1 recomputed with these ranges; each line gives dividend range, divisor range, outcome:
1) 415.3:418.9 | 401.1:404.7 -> 1.33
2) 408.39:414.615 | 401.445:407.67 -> 1.18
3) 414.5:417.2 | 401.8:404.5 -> 1.32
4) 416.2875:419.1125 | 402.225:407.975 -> 1.29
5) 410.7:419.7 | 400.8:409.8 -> 1.17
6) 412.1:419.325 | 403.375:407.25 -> 1.23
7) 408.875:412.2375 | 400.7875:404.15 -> 1.19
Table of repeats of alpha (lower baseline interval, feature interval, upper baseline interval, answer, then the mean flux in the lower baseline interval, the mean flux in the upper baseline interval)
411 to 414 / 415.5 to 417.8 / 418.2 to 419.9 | -0.037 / 36.1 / 38.3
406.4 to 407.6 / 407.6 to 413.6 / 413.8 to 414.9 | -0.152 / 29.3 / 33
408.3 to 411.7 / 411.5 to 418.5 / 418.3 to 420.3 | -0.033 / 36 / 36.6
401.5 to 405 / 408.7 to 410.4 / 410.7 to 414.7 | -0.107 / 29.4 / 35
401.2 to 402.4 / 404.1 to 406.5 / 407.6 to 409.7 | 0.134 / 31.8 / 37.2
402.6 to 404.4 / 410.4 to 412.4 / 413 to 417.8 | -0.077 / 28.7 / 36.4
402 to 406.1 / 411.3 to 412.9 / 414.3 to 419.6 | -0.083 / 30.5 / 38.5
